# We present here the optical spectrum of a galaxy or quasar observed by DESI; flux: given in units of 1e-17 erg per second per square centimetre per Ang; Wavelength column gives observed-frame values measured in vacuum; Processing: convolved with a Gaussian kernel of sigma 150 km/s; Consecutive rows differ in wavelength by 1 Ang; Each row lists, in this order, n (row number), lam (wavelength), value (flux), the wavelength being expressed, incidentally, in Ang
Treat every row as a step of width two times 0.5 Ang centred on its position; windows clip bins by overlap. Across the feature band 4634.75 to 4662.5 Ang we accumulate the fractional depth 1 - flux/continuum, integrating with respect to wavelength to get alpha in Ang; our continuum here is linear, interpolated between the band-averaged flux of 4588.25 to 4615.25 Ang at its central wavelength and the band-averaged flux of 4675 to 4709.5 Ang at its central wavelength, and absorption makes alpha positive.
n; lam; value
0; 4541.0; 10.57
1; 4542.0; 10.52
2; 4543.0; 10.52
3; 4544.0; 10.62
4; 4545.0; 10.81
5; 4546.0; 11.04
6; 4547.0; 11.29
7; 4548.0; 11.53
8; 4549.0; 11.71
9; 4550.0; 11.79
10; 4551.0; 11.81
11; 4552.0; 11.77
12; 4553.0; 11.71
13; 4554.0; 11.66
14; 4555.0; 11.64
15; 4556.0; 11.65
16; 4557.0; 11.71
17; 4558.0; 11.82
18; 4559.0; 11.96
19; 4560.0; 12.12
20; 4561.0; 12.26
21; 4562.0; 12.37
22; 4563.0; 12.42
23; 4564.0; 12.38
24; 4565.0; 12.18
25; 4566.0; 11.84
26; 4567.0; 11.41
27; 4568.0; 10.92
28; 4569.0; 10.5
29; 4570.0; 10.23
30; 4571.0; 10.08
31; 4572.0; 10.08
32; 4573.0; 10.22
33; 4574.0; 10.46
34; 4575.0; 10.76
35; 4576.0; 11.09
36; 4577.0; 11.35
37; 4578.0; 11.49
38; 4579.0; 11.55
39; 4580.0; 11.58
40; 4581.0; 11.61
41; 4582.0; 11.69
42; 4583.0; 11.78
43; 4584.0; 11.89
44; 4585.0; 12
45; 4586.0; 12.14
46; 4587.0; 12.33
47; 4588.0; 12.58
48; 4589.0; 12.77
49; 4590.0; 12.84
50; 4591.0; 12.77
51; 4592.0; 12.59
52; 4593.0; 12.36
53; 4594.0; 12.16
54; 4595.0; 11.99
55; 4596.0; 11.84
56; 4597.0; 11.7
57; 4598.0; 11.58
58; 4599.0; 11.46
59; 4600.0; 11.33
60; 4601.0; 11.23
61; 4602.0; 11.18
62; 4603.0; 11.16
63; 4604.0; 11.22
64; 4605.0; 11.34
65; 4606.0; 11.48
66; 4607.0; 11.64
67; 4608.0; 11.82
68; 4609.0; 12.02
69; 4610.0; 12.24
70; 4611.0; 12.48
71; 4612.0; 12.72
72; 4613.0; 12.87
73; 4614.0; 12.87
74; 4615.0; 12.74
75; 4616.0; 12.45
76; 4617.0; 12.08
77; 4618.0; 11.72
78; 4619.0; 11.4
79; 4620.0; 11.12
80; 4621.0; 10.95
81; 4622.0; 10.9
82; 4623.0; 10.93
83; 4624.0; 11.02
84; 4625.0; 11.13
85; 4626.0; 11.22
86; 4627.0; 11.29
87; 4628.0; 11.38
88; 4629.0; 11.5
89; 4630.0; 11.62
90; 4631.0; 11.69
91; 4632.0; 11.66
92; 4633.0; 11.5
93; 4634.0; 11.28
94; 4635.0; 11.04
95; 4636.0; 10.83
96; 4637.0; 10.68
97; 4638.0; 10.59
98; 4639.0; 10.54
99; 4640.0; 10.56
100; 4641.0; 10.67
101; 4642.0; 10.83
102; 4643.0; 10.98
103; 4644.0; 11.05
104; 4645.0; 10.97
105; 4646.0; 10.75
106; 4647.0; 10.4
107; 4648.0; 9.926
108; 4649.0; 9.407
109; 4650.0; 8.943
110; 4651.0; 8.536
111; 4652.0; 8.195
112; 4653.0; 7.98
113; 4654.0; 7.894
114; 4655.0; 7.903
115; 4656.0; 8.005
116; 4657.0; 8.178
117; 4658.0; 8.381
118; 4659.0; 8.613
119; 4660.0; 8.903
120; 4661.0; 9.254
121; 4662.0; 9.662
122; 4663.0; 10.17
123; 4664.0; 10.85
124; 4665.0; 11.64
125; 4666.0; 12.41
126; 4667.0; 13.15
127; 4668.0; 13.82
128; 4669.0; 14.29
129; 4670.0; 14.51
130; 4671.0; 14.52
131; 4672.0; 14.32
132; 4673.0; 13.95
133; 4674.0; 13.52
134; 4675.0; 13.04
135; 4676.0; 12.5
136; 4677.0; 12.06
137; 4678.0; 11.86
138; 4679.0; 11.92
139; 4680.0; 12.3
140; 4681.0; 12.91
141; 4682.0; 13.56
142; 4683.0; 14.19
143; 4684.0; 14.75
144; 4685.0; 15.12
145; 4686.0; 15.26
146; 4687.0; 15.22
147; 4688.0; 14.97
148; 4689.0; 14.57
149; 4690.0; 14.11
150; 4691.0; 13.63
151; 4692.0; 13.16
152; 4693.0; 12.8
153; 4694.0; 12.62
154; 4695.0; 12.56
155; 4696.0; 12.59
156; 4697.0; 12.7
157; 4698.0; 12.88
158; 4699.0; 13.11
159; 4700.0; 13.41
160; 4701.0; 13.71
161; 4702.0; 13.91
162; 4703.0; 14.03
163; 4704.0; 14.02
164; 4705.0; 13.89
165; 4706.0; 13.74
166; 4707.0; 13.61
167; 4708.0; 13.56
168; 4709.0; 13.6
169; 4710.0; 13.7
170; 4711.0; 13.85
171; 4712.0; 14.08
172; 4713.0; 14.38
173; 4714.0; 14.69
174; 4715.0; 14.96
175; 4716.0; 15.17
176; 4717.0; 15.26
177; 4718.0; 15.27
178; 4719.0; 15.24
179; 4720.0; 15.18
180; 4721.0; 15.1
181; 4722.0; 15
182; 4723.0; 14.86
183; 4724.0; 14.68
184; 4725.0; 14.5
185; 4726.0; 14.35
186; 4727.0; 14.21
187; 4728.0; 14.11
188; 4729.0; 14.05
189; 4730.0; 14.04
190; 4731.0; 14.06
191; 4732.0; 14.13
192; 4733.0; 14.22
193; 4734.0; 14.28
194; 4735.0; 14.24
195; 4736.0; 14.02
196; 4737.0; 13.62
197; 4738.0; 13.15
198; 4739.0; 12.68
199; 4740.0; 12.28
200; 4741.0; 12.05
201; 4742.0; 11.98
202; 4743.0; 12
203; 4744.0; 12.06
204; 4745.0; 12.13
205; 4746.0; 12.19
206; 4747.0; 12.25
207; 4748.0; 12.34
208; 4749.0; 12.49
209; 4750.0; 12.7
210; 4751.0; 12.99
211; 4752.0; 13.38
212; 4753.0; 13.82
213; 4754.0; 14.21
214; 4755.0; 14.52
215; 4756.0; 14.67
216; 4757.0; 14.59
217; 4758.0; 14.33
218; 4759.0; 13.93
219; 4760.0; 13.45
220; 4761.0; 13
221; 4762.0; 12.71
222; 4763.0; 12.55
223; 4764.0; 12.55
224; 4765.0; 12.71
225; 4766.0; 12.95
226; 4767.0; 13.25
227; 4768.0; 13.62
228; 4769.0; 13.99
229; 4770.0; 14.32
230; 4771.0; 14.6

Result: 6.8 Ang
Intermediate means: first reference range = 12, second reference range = 13.5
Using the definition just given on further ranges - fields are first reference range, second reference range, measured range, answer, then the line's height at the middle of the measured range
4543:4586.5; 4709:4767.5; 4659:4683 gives 0.9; 12.8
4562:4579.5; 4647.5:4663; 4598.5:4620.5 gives -4.0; 10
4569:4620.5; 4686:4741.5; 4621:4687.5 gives 7.9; 12.8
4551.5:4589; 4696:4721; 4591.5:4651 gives 5.3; 12.5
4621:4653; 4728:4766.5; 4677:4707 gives -4.0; 12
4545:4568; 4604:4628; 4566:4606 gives 0.8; 11.8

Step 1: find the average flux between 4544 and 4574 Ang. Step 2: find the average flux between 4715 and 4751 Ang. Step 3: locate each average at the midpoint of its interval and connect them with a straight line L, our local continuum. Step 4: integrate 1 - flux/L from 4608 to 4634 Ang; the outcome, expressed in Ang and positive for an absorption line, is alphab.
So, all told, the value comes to 1.1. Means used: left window 11.4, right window 13.7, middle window 11.7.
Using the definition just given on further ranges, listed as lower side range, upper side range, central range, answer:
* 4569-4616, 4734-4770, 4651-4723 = -1.50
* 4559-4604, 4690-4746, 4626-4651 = 3.43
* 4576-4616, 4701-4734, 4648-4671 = 5.39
